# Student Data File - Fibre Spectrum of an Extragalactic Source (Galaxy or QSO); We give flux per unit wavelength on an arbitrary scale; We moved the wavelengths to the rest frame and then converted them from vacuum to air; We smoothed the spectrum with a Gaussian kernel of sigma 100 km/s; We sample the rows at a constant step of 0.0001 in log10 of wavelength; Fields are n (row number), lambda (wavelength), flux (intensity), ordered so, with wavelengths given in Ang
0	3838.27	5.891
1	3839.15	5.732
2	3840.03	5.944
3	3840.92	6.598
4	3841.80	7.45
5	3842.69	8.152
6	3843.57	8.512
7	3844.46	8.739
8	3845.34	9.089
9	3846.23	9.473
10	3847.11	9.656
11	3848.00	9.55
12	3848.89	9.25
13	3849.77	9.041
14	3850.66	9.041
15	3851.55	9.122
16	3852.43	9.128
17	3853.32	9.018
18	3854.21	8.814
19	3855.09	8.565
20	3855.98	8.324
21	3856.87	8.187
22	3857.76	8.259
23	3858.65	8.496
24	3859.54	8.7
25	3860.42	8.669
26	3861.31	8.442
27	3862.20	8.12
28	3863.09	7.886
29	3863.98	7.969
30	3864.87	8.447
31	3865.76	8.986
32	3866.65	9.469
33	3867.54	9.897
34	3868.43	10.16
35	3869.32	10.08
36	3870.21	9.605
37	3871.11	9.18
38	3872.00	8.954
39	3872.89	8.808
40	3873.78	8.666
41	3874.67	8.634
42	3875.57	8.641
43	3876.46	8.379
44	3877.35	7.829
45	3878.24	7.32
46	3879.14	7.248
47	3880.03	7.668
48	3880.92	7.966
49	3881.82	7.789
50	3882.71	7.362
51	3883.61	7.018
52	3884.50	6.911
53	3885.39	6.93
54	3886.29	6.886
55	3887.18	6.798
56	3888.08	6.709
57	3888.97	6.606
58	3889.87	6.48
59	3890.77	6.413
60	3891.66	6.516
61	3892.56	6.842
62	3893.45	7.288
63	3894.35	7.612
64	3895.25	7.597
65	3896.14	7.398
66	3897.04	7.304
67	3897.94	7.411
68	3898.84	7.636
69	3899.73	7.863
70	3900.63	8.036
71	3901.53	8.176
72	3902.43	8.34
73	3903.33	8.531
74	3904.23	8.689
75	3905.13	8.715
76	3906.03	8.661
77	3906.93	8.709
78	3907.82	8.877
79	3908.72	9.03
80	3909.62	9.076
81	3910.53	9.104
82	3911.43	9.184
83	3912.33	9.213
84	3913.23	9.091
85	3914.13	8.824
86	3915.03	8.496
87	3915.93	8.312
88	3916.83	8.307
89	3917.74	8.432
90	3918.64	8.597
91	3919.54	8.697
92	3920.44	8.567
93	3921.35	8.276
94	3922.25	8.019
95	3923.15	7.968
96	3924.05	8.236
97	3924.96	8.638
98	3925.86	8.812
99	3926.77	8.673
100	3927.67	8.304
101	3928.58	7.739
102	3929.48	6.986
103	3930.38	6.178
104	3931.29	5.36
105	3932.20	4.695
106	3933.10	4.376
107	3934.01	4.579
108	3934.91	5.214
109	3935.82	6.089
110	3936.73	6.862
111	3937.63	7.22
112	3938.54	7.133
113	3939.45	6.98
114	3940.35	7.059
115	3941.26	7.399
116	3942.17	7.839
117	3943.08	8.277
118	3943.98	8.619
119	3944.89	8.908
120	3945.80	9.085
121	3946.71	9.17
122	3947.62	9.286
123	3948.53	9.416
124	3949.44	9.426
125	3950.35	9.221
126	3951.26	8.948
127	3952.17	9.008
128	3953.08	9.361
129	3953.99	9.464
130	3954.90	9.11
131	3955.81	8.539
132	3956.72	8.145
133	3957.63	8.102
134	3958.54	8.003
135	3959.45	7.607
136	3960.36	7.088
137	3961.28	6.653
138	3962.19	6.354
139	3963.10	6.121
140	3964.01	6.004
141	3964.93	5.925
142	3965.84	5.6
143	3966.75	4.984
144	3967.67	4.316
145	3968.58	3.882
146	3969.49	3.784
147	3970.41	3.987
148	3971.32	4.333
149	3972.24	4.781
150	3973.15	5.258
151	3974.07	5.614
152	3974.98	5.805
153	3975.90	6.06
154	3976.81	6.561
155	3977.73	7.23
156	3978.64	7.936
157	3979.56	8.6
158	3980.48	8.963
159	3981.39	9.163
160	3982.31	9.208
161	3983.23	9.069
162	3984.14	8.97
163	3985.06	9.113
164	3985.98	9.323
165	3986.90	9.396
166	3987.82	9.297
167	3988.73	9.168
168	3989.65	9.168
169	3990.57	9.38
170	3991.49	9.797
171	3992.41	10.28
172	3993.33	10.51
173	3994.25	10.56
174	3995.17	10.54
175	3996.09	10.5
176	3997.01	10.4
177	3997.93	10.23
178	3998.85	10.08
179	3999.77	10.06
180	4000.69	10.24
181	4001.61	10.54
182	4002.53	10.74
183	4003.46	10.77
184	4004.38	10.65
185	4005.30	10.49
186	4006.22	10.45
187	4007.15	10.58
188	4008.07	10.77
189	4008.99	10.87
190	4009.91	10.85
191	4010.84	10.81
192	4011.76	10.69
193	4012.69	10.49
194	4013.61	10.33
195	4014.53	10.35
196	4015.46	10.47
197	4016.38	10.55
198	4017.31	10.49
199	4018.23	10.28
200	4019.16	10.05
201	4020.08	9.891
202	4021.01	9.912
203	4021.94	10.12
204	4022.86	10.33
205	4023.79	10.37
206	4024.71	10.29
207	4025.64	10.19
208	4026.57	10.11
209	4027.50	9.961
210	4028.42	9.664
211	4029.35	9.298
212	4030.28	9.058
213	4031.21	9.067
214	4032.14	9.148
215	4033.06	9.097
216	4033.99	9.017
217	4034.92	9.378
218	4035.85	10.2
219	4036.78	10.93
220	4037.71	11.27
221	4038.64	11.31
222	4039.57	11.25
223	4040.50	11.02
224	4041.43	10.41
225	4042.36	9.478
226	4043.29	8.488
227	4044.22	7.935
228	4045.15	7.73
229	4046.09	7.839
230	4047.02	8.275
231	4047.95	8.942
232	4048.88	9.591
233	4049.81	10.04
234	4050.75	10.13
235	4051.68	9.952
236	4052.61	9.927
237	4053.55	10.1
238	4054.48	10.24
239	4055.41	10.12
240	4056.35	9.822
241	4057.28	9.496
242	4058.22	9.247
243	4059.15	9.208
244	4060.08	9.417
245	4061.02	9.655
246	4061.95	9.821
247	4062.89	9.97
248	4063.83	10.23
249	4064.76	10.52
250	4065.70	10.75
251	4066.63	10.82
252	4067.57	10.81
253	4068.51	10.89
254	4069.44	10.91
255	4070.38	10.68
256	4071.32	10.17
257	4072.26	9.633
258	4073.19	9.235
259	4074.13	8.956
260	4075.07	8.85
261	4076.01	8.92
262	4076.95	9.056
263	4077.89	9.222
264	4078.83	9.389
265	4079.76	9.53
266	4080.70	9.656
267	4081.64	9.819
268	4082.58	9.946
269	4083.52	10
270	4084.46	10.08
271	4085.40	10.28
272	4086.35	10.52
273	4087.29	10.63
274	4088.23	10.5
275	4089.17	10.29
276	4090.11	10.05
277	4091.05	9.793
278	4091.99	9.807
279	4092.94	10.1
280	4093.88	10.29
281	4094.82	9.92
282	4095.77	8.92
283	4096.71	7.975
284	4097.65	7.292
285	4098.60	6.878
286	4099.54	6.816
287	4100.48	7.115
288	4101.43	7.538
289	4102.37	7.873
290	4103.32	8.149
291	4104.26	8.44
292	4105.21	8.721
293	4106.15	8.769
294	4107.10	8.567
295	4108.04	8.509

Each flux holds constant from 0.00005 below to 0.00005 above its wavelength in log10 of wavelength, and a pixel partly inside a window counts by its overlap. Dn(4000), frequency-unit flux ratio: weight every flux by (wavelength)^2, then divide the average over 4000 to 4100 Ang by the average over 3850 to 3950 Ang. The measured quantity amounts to 1.32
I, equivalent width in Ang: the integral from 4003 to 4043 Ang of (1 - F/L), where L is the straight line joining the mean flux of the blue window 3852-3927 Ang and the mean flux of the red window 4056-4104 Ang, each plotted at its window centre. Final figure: -4.9 Ang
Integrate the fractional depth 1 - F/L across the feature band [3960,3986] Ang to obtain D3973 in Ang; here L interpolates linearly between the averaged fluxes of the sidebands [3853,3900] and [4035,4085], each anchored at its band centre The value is 7.07 Ang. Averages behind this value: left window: 8.01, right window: 9.81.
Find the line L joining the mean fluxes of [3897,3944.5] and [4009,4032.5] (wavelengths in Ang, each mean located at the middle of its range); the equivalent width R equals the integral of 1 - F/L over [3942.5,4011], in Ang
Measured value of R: 5.1 Ang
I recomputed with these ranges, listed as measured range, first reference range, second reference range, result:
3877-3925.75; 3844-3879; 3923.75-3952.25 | 1.3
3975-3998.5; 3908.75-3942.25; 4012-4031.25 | 0.3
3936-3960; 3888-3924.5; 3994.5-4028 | 1.8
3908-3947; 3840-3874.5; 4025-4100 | 5.4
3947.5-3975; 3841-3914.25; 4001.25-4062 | 6.9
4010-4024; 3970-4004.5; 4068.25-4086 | -2.0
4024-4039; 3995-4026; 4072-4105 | 0.3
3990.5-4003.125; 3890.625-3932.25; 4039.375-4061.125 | -1.9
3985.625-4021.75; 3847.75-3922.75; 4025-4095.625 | -3.6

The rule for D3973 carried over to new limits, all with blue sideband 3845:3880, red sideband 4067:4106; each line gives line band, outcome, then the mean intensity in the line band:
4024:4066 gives -2.2 Ang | 9.72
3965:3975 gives 4.7 Ang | 4.76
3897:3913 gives 0.7 Ang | 8.51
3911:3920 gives 0.2 Ang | 8.72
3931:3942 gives 3.5 Ang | 6.14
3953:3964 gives 1.6 Ang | 7.76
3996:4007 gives -1.6 Ang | 10.4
